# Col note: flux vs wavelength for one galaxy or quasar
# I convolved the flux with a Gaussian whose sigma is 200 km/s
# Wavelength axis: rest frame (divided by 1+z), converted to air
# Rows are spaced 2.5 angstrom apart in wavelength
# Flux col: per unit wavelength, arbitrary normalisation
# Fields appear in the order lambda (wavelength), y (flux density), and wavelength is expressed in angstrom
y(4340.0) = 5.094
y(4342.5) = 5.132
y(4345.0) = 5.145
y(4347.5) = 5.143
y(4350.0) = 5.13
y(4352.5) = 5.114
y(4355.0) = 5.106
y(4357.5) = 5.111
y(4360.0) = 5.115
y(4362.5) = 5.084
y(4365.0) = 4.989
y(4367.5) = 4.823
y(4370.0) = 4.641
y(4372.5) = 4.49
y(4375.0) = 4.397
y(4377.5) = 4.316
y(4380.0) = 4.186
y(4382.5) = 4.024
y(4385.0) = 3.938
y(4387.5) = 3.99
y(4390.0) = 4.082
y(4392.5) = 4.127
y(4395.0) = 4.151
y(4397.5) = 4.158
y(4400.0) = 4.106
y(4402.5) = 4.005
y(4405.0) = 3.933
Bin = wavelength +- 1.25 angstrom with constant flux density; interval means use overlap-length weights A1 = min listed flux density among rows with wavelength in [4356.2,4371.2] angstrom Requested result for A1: 4.641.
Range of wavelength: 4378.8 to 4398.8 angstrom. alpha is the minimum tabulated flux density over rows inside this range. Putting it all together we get 3.938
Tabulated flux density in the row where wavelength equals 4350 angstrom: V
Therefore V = 5.13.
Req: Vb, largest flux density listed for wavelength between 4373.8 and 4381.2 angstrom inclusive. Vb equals 4.397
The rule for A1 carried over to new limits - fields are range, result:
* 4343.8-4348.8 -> 5.143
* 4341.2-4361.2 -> 5.106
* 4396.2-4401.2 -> 4.106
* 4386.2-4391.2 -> 3.99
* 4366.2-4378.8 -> 4.316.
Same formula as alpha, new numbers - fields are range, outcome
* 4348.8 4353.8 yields 5.114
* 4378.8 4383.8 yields 4.024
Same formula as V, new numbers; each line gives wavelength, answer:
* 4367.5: 4.823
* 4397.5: 4.158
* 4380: 4.186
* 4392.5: 4.127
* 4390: 4.082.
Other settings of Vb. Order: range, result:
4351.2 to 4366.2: 5.115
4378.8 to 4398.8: 4.186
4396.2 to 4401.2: 4.158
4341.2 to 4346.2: 5.145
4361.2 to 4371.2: 5.084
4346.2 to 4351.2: 5.143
